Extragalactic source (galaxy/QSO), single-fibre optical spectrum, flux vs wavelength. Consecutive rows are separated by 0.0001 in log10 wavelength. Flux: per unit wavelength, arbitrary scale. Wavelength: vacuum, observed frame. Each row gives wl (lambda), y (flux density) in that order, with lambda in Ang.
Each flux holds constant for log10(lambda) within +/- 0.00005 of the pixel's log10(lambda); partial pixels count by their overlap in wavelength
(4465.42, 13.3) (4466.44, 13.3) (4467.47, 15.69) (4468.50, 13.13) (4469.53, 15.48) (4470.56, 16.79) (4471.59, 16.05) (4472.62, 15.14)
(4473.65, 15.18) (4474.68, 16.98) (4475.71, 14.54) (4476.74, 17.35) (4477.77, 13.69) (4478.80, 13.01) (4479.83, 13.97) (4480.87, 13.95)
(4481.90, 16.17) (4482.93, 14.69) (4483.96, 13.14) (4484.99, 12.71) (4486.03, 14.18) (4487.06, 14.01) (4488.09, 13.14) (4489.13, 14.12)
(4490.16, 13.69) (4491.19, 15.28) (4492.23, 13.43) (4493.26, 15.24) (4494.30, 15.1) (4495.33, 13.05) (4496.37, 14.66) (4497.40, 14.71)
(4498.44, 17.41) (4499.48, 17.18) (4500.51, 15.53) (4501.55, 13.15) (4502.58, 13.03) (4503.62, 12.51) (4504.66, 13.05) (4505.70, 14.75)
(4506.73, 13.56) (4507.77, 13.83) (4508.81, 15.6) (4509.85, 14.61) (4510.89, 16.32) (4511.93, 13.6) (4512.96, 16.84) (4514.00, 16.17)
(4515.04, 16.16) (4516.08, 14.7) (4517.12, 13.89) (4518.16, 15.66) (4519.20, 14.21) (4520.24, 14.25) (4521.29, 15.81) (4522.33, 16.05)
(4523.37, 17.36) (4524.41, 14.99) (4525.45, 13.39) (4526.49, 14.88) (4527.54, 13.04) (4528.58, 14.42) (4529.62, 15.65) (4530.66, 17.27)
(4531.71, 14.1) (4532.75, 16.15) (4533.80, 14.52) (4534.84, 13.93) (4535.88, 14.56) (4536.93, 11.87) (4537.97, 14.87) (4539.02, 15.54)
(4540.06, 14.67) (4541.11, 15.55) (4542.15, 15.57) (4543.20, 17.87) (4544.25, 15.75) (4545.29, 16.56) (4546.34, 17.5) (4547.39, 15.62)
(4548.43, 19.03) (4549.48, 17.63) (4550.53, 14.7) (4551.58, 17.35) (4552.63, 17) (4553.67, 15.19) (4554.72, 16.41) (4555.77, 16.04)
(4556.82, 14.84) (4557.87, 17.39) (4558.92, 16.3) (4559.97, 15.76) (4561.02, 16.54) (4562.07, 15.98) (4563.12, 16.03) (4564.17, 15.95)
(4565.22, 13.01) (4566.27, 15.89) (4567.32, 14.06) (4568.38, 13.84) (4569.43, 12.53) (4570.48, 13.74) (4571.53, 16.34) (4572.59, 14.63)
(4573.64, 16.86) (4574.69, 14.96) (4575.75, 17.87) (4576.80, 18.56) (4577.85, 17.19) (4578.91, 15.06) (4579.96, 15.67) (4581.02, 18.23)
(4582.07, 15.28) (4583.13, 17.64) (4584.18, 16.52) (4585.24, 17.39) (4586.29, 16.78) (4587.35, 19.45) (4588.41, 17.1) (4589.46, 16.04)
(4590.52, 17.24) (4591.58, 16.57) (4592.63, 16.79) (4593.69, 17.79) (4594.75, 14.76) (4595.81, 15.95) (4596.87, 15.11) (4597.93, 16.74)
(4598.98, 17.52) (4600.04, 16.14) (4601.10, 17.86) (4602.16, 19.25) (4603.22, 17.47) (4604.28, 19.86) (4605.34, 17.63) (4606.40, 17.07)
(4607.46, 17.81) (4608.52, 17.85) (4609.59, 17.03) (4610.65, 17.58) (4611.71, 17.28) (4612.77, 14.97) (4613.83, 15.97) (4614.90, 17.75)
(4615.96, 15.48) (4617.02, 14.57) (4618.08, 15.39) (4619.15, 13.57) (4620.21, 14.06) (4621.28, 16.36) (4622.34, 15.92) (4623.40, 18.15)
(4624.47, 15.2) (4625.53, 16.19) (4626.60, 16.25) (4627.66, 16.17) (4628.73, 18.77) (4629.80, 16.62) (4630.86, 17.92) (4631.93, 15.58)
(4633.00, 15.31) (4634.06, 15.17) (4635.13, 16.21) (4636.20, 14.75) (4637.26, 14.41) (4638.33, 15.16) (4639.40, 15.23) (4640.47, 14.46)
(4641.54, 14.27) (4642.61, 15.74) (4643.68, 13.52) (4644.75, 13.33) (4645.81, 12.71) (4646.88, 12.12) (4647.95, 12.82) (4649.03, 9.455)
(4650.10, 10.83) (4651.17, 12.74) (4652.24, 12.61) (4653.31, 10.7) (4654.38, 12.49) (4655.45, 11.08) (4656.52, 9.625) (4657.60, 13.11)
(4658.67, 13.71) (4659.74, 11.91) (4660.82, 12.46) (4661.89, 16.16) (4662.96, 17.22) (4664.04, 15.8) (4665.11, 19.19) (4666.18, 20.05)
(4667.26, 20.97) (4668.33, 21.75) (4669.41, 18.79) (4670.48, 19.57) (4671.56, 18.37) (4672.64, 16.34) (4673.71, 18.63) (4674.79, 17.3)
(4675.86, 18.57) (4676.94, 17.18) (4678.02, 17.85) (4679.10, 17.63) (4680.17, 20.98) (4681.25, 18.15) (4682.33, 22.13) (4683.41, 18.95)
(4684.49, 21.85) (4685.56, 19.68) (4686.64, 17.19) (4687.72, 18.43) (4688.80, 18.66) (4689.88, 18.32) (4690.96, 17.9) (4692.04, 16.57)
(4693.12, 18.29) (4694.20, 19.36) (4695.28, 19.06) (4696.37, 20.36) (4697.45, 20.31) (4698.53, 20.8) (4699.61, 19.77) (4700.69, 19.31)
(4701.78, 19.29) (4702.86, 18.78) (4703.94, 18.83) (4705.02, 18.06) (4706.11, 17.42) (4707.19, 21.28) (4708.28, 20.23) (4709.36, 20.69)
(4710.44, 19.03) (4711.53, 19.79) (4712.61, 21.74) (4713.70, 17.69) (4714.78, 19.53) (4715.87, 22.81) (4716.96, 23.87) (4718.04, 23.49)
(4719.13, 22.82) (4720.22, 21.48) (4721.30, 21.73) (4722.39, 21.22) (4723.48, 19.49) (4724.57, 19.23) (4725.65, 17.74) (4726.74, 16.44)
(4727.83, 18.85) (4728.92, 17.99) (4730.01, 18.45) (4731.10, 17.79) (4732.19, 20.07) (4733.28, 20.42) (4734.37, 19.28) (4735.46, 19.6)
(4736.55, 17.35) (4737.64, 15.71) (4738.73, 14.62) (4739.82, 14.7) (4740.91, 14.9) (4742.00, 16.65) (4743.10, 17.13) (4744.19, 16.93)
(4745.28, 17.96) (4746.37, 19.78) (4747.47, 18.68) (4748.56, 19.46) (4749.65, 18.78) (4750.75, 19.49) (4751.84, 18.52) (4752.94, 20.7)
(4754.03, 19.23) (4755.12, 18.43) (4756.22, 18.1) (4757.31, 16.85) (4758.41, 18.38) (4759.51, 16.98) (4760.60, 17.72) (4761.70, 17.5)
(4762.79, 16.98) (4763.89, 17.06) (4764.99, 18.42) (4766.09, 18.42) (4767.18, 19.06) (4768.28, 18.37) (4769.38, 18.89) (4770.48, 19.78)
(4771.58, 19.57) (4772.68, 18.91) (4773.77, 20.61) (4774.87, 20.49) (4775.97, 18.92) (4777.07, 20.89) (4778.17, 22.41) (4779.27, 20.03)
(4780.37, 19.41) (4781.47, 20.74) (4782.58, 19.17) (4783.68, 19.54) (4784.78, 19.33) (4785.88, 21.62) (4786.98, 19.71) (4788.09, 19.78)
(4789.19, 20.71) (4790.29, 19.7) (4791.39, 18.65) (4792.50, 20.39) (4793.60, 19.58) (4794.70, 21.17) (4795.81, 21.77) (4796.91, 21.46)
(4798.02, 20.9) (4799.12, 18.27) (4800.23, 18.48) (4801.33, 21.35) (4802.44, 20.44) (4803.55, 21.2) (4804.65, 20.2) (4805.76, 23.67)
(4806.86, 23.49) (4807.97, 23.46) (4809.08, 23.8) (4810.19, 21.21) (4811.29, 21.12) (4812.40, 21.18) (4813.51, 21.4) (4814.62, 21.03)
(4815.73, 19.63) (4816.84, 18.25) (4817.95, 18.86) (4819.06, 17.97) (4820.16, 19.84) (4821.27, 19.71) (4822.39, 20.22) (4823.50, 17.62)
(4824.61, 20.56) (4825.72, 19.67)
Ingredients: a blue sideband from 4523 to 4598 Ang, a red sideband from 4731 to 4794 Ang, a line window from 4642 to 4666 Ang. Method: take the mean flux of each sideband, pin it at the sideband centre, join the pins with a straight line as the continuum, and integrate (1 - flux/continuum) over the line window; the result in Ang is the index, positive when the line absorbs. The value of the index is 5.53 Ang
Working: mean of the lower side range 15.9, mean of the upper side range 18.8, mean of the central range 13.3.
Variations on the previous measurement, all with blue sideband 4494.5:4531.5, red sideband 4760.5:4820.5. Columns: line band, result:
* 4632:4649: 3.0 Ang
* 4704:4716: -0.7 Ang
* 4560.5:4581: 0.5 Ang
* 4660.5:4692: -1.0 Ang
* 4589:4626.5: 0.1 Ang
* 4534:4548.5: -0.1 Ang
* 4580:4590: -0.5 Ang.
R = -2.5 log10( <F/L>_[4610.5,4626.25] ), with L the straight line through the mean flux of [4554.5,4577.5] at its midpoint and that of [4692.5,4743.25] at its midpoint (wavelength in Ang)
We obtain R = 0.07 mag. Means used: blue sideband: 15.6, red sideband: 19.2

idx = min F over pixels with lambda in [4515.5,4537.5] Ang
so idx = 11.87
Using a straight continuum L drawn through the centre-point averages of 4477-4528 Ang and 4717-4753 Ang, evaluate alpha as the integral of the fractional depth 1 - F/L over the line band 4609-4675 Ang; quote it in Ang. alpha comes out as 6.63 Ang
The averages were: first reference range 14.6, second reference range 18.8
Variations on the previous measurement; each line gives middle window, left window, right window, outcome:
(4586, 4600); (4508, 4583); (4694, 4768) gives -0.3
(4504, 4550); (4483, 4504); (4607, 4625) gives -1.4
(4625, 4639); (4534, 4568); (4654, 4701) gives 0.8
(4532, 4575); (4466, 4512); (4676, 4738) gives 1.2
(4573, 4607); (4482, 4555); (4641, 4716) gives -2.1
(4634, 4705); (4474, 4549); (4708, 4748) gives 5.4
